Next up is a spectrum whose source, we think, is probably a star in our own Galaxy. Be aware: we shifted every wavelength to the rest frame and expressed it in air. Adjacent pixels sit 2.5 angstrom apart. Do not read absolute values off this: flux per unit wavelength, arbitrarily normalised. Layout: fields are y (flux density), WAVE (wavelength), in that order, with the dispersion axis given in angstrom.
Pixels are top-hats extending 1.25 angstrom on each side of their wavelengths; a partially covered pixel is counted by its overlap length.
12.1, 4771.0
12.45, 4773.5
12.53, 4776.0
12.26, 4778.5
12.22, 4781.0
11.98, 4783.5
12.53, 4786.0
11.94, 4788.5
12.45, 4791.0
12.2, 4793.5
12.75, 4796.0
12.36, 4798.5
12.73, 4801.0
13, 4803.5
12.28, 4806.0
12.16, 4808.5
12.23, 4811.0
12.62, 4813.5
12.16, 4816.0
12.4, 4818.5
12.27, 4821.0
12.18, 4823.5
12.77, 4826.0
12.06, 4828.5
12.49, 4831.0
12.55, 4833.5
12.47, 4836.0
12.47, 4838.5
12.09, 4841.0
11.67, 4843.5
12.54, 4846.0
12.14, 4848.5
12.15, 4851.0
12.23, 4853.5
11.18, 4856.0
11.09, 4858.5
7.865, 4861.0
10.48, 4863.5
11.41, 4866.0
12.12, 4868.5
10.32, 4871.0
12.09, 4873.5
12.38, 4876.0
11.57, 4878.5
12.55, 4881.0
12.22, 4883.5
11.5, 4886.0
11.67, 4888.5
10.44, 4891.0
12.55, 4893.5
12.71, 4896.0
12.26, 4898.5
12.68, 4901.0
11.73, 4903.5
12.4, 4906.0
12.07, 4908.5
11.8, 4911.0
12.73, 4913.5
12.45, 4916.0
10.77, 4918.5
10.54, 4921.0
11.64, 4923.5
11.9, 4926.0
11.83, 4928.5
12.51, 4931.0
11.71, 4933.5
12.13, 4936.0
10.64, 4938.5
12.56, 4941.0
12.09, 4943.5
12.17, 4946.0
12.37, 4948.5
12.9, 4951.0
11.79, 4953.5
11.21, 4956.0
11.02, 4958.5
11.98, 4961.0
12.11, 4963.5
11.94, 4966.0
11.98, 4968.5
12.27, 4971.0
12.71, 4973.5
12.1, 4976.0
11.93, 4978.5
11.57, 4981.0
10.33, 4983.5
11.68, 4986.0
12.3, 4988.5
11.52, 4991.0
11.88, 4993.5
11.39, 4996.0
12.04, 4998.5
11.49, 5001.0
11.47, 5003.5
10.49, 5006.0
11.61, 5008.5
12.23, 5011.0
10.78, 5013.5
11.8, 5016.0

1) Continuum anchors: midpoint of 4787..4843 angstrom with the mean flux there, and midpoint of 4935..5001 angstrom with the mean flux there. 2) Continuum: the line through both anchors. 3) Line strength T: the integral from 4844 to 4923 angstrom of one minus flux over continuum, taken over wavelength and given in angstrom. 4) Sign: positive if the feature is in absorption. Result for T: 2.93 angstrom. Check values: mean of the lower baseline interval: 12.4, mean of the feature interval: 11.7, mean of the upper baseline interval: 11.9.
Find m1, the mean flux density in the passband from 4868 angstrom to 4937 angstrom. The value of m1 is 11.9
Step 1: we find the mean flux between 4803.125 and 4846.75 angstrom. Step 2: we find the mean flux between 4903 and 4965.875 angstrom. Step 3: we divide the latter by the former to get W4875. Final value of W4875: 1.0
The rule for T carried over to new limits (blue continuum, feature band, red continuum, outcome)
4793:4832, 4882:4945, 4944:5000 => 0.9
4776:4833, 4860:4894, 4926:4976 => 2.3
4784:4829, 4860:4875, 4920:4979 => 1.7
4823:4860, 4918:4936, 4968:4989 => 0.5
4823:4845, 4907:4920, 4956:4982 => 0.2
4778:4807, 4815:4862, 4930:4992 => 1.2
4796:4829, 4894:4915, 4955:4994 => -0.4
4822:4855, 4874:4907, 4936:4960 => 0.1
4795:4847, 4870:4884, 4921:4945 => 0.3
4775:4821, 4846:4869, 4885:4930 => 1.7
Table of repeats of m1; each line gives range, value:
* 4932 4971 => 11.9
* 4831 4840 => 12.5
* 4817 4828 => 12.4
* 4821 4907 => 11.9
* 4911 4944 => 11.8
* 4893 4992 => 11.9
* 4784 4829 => 12.4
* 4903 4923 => 11.8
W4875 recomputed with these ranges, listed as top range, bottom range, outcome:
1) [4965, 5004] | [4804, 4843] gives 0.96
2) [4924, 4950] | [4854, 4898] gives 1.05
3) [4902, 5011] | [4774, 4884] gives 0.98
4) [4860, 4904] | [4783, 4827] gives 0.94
